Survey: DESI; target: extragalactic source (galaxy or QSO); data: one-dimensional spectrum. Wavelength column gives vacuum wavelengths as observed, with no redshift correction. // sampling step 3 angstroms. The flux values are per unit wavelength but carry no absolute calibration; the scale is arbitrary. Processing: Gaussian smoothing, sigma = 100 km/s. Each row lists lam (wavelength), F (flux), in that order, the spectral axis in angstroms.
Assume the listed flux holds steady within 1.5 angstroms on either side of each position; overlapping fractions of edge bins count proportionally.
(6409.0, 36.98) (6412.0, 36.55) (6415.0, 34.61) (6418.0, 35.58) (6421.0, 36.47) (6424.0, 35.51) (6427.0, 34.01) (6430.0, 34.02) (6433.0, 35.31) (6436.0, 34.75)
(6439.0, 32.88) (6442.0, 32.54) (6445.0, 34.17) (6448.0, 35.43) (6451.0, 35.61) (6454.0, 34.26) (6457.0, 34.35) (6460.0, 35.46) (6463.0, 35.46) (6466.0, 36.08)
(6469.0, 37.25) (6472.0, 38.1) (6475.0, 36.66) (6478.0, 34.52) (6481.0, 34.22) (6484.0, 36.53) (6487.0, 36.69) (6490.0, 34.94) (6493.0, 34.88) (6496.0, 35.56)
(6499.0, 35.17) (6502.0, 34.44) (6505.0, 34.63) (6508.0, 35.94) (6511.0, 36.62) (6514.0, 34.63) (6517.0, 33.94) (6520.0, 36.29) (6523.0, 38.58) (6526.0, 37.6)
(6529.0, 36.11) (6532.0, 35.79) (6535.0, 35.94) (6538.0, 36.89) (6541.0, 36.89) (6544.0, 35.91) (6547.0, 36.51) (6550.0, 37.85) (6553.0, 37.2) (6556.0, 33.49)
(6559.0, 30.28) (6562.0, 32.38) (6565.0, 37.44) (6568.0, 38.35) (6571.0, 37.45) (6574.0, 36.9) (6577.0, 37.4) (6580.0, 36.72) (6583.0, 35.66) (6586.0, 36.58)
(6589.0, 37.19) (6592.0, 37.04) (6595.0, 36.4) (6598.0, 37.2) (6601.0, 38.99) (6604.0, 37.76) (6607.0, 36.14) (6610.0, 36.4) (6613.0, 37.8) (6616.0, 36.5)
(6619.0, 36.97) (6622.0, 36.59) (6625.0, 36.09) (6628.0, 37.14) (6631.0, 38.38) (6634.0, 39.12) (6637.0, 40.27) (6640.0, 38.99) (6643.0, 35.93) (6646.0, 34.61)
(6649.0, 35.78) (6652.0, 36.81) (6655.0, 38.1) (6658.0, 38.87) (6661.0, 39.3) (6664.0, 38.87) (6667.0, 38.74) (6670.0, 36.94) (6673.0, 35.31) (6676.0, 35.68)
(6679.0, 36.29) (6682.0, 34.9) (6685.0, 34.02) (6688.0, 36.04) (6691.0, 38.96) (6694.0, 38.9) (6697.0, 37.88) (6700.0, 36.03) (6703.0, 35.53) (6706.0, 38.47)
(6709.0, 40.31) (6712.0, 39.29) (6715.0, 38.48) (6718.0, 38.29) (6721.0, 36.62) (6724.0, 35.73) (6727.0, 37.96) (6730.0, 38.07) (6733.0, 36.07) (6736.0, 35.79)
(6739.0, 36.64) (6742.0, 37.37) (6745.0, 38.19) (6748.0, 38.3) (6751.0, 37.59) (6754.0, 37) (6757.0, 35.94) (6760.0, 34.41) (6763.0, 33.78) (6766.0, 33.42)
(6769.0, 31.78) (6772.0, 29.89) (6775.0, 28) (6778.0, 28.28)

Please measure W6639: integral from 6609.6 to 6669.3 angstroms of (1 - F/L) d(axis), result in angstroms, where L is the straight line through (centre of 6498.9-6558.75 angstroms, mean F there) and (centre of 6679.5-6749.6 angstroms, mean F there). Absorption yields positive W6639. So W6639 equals -1.37 angstroms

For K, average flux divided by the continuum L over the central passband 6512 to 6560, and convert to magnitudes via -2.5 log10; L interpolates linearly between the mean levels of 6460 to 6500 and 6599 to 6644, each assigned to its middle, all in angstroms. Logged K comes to 0.02 mag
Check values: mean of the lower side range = 35.8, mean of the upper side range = 37.6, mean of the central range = 35.9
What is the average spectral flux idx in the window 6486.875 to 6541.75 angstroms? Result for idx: 35.8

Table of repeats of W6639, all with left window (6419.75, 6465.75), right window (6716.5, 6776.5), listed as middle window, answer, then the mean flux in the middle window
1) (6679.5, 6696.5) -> -0.60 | 36.6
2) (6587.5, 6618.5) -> -1.75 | 37.1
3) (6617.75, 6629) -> -0.47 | 36.7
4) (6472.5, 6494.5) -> -0.50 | 35.6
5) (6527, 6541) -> -0.54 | 36.3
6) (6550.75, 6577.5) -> -0.46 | 35.7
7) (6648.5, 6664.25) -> -1.22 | 38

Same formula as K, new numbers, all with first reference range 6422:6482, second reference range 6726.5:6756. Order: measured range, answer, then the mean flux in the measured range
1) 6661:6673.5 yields -0.03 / 37.9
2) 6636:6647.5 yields -0.02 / 37.3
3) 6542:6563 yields 0.03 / 34.9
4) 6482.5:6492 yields -0.02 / 36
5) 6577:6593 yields -0.02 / 36.7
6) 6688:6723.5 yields -0.03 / 37.9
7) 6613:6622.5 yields -0.02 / 36.9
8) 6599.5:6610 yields -0.04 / 37.5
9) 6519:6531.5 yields -0.04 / 37.1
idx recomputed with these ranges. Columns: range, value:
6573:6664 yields 37.3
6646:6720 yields 37.3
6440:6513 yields 35.4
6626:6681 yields 37.5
